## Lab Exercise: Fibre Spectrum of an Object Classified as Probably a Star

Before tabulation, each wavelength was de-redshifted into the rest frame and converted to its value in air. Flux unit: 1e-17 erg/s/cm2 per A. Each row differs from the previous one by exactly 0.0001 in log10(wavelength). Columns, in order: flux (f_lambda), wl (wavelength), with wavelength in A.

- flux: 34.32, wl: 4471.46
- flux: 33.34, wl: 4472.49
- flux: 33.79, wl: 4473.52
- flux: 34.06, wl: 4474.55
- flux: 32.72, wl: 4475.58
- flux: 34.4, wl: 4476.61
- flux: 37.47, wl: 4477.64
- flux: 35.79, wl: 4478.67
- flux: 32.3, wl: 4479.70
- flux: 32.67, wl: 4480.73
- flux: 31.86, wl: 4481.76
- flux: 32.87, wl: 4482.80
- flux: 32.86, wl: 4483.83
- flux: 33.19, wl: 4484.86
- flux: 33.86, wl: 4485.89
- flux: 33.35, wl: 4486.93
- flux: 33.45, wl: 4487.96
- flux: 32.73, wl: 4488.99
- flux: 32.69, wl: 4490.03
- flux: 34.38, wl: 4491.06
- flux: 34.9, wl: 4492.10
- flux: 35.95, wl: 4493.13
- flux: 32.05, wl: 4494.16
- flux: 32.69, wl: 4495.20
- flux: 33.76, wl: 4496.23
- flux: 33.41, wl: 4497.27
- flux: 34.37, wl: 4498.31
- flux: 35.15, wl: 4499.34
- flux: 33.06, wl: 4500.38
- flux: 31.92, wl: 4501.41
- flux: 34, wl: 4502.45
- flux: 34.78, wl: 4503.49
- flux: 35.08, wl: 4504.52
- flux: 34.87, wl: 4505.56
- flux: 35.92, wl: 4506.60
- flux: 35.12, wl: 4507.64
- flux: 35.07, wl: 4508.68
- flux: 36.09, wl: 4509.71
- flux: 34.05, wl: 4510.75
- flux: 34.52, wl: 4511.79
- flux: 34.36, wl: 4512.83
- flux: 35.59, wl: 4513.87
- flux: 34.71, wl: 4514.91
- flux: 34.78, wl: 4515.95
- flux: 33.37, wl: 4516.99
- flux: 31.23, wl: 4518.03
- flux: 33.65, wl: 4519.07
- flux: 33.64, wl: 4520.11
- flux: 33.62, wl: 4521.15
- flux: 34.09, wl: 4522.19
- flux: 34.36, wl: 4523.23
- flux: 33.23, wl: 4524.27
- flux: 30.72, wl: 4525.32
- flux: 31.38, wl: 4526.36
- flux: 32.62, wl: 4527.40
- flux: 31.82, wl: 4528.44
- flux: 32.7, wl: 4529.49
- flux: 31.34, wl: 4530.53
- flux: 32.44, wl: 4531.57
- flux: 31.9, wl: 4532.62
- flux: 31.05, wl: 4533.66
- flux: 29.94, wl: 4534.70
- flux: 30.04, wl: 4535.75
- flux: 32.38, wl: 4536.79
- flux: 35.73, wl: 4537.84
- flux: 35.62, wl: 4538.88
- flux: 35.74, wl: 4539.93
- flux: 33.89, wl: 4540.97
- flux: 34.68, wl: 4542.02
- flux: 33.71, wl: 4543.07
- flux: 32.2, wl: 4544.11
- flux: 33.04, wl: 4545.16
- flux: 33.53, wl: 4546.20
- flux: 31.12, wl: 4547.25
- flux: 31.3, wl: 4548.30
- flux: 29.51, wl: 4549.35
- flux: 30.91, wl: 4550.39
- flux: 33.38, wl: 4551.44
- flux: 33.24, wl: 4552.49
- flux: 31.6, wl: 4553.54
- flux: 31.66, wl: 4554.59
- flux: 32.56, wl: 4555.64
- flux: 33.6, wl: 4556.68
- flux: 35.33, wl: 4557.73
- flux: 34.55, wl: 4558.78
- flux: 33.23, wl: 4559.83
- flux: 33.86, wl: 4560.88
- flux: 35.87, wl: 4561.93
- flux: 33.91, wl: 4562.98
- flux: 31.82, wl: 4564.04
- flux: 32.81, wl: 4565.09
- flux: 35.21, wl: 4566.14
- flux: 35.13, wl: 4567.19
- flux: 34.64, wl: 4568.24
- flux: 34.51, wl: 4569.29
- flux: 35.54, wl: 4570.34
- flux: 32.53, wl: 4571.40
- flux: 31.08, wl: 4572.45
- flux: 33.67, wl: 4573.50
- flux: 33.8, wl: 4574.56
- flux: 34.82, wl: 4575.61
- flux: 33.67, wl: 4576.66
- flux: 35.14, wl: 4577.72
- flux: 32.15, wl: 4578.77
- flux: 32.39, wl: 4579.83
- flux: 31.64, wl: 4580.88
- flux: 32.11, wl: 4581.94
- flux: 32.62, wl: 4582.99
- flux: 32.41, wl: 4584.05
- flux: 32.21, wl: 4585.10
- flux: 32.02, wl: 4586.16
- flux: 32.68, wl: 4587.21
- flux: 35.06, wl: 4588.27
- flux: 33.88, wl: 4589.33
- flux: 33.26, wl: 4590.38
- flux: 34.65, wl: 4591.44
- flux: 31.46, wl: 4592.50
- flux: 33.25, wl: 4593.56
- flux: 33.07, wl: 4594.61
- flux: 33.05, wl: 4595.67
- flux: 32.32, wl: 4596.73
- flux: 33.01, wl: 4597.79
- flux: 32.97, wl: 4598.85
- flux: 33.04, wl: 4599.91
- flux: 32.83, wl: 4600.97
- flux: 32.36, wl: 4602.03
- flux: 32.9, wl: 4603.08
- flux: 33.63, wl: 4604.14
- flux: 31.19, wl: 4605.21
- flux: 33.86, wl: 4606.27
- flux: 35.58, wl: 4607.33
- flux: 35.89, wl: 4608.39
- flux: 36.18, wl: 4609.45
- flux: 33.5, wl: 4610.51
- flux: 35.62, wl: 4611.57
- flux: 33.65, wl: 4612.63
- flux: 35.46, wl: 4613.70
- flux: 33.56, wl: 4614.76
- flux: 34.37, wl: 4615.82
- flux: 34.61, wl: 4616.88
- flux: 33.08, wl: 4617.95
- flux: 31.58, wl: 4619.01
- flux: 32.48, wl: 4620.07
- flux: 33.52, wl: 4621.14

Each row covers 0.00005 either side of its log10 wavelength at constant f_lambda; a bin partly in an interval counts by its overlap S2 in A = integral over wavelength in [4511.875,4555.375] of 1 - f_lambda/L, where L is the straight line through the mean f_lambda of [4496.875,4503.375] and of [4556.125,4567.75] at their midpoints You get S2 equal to 1.4 A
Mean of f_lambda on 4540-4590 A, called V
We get 33.2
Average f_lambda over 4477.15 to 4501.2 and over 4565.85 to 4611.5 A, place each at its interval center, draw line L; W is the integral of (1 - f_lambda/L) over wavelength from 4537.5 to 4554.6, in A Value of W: 0.3 A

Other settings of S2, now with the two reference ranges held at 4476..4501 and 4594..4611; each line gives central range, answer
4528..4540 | 0.4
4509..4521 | -0.2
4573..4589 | 0.2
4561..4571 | -0.2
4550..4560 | 0.2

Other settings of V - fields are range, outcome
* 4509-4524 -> 34.2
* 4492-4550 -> 33.4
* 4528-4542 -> 32.7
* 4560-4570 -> 34.2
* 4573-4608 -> 33.1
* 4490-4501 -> 33.9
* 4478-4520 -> 33.9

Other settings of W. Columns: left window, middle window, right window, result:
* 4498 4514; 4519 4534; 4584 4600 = 0.7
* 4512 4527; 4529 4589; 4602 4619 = 1.2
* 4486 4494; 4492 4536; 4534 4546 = 0.2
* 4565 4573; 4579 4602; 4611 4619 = 0.8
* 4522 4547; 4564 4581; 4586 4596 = -0.3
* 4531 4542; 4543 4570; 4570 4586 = -0.2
